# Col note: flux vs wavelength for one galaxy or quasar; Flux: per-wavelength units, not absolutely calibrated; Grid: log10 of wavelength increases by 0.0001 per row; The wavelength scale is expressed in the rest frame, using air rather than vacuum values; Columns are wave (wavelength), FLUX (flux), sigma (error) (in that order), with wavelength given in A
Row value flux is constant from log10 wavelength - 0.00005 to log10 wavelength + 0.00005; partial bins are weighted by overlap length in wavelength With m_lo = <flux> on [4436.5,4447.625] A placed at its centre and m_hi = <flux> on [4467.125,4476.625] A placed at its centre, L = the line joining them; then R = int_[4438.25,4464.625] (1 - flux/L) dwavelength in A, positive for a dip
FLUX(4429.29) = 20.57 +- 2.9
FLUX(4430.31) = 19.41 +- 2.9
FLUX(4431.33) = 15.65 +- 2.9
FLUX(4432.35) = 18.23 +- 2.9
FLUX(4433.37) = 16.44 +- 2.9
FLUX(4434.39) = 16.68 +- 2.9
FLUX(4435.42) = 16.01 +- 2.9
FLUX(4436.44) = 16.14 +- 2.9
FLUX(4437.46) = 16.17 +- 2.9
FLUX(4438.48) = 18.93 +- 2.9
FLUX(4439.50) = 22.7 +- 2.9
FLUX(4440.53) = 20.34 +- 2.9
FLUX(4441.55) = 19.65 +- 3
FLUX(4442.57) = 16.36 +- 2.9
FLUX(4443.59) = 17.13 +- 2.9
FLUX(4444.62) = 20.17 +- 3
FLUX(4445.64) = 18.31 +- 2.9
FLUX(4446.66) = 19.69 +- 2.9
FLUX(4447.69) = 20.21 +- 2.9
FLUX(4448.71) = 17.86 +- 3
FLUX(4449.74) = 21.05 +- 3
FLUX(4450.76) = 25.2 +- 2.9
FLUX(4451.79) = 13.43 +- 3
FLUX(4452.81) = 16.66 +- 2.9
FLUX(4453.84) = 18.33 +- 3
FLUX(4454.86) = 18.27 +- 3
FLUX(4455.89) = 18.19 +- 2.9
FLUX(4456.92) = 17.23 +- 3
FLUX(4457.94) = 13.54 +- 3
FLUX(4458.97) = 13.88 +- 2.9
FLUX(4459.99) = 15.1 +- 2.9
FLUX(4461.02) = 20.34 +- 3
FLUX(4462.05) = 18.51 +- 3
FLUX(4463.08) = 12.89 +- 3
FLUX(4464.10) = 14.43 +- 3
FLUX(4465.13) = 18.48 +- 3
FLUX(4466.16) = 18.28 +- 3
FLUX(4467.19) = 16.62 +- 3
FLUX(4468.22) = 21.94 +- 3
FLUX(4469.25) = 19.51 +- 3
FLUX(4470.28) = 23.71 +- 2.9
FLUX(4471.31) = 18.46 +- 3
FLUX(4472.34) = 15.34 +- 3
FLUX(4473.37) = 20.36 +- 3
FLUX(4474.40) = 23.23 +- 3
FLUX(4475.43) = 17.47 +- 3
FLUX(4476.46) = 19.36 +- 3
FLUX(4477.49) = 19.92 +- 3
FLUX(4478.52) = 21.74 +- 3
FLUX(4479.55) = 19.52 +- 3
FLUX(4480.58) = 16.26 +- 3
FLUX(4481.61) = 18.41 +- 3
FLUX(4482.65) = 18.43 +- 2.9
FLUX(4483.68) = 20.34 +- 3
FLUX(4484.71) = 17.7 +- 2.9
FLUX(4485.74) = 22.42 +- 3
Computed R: 1.6 A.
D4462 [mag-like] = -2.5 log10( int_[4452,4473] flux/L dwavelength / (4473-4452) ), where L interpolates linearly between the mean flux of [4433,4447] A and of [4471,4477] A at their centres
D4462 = 0.080 mag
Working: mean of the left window 18.2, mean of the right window 19.1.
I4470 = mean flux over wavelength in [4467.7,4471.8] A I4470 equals 20.9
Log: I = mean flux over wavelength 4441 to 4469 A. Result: 17.9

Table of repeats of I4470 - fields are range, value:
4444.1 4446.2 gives 19.3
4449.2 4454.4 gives 18.9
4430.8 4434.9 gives 16.8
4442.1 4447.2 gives 18.3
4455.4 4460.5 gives 15.6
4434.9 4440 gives 18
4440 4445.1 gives 18.7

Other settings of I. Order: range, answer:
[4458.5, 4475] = 18.2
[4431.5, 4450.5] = 18.5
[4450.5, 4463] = 17.1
